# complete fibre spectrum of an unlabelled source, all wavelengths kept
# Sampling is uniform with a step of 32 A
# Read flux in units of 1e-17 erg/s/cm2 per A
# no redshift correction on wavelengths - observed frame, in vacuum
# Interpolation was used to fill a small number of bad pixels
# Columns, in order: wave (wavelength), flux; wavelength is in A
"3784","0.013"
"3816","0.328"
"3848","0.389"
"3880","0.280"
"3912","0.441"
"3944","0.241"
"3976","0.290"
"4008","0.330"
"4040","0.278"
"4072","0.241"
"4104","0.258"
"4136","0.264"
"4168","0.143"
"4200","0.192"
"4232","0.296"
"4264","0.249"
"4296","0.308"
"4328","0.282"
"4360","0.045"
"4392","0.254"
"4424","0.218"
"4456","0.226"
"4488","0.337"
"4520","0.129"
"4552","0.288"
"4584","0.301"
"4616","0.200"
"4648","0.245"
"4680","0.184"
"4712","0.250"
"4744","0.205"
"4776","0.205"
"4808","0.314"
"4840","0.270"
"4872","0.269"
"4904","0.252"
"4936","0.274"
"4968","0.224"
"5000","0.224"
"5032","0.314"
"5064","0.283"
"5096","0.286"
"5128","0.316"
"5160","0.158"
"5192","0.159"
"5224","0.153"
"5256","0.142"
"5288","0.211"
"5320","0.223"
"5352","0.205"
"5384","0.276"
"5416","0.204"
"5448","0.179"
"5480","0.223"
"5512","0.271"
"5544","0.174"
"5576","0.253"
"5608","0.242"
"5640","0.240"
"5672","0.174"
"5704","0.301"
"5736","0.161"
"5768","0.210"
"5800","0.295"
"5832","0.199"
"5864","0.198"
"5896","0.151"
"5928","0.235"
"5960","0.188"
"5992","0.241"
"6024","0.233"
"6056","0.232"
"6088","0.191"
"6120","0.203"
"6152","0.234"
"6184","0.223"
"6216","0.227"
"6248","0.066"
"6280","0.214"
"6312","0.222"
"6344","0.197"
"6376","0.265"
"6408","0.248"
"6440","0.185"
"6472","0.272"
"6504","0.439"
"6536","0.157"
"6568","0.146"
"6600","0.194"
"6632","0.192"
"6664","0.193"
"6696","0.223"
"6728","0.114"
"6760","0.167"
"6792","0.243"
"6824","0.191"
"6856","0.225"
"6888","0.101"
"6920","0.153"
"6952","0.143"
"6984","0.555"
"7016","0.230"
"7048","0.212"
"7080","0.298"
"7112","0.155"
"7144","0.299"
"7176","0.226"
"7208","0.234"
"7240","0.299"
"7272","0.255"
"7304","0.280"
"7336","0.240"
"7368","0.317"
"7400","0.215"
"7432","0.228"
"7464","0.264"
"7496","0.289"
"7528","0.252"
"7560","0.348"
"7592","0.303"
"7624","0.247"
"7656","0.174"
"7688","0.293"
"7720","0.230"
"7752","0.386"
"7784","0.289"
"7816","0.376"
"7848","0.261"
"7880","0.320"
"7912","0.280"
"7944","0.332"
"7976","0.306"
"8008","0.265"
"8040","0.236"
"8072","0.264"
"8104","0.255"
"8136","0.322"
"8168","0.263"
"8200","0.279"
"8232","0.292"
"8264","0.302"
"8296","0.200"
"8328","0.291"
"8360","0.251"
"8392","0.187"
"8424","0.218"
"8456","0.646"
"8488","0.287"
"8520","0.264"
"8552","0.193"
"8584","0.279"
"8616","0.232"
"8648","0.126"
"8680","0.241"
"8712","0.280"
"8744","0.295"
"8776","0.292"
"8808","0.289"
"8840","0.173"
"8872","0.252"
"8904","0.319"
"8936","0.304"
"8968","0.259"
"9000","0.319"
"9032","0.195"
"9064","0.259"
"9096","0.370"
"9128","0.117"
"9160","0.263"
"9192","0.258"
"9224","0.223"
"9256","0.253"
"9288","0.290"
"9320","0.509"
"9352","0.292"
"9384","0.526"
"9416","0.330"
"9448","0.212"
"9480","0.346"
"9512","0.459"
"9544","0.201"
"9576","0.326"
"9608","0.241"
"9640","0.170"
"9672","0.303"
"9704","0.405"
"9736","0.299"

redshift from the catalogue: 0.871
